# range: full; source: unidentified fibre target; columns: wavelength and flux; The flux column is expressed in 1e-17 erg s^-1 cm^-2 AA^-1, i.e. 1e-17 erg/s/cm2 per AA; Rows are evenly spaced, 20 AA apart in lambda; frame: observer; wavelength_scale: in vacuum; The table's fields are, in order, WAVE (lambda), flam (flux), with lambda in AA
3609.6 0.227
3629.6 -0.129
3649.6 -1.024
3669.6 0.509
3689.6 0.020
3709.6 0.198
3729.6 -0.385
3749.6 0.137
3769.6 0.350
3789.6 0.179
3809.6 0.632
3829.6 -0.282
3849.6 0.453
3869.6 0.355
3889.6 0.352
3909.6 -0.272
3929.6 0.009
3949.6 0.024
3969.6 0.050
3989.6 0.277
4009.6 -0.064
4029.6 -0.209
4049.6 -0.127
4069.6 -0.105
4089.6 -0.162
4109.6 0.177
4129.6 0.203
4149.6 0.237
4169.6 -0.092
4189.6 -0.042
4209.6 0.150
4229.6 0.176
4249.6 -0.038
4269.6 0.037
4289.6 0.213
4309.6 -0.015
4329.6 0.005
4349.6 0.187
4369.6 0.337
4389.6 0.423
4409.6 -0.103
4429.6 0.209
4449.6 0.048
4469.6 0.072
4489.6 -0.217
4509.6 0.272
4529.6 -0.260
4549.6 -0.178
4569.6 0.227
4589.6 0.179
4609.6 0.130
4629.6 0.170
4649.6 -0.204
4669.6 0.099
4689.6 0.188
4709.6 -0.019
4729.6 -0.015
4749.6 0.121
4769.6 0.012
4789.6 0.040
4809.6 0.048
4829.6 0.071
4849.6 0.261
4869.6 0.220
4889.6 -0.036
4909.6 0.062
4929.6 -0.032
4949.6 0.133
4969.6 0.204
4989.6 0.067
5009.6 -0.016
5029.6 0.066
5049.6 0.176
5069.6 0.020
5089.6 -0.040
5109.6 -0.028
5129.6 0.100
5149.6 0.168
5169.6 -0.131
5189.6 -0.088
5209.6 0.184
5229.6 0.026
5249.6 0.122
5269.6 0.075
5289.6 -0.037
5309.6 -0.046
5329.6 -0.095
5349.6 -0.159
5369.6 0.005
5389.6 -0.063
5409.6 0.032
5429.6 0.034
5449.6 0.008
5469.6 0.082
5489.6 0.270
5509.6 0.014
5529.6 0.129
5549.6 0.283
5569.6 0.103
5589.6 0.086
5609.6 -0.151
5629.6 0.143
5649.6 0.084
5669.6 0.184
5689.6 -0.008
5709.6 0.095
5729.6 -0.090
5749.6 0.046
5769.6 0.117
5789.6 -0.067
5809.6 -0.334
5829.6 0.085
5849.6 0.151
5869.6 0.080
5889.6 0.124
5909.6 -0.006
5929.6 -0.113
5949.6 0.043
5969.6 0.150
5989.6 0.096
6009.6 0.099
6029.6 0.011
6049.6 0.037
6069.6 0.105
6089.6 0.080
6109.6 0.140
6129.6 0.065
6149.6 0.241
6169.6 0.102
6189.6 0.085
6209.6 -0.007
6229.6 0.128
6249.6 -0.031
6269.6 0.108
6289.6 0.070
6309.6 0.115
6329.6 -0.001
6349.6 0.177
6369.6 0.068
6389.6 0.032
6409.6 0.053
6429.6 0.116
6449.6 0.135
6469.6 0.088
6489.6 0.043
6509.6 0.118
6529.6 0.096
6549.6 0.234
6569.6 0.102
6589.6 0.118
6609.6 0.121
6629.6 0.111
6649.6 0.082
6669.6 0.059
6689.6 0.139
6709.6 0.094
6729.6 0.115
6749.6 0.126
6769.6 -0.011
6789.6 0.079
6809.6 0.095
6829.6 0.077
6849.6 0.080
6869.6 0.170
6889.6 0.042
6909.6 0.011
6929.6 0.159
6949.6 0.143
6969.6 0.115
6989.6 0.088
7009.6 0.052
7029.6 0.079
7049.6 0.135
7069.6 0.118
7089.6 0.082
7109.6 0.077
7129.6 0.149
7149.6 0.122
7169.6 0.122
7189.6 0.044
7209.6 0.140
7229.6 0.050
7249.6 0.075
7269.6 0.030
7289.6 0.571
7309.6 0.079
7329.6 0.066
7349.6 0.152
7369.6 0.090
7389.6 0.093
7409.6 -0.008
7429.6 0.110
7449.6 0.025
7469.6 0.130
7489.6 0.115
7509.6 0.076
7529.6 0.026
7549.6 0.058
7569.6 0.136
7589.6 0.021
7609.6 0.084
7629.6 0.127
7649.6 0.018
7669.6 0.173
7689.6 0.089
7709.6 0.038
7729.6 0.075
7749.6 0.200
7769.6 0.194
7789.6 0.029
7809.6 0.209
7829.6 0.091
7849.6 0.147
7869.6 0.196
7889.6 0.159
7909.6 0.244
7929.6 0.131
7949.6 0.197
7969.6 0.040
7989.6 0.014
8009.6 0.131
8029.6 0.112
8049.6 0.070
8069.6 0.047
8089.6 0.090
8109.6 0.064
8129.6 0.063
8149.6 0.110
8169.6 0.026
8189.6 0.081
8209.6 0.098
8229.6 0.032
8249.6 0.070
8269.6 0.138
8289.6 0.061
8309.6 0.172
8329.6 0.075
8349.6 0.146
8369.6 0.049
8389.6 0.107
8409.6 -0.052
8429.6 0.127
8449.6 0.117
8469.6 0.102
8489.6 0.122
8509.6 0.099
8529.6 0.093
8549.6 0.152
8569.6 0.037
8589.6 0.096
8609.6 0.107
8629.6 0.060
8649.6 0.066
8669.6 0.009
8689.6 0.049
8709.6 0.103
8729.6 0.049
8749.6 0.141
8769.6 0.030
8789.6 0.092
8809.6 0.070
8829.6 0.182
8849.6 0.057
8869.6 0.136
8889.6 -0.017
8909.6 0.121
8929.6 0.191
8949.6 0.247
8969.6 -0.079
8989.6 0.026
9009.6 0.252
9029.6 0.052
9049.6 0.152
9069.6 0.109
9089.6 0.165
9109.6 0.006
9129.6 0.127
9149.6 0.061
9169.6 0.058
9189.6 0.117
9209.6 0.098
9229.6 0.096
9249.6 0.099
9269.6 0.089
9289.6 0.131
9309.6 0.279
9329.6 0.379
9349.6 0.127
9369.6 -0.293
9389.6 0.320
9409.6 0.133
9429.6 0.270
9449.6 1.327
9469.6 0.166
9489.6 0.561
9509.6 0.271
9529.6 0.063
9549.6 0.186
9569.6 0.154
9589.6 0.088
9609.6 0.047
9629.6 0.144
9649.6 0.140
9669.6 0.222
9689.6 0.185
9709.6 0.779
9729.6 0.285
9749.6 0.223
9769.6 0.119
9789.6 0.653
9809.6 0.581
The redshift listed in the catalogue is 0.956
